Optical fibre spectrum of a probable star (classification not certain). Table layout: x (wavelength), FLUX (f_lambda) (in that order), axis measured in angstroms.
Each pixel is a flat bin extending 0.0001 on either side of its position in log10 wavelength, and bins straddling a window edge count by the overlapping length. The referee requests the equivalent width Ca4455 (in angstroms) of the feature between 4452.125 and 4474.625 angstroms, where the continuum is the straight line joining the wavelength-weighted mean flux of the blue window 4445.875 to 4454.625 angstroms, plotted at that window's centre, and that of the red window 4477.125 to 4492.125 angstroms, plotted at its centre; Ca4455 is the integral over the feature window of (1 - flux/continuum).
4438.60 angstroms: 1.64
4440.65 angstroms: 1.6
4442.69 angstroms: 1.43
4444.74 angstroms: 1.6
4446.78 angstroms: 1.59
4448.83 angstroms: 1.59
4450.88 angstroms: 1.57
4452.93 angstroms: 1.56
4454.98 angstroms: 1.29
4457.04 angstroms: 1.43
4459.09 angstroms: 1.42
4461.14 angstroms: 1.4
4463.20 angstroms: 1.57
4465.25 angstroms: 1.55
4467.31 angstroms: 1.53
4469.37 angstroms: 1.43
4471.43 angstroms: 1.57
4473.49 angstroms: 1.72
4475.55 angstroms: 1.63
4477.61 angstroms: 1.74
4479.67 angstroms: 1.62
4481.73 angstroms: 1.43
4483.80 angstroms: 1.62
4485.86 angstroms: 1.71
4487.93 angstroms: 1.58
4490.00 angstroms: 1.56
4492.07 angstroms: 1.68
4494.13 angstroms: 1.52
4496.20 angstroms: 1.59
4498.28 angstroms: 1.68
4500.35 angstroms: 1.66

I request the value 1.1 angstroms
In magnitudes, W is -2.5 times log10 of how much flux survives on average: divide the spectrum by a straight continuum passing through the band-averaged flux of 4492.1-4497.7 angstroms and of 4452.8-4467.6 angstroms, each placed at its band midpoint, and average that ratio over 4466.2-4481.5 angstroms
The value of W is -0.06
